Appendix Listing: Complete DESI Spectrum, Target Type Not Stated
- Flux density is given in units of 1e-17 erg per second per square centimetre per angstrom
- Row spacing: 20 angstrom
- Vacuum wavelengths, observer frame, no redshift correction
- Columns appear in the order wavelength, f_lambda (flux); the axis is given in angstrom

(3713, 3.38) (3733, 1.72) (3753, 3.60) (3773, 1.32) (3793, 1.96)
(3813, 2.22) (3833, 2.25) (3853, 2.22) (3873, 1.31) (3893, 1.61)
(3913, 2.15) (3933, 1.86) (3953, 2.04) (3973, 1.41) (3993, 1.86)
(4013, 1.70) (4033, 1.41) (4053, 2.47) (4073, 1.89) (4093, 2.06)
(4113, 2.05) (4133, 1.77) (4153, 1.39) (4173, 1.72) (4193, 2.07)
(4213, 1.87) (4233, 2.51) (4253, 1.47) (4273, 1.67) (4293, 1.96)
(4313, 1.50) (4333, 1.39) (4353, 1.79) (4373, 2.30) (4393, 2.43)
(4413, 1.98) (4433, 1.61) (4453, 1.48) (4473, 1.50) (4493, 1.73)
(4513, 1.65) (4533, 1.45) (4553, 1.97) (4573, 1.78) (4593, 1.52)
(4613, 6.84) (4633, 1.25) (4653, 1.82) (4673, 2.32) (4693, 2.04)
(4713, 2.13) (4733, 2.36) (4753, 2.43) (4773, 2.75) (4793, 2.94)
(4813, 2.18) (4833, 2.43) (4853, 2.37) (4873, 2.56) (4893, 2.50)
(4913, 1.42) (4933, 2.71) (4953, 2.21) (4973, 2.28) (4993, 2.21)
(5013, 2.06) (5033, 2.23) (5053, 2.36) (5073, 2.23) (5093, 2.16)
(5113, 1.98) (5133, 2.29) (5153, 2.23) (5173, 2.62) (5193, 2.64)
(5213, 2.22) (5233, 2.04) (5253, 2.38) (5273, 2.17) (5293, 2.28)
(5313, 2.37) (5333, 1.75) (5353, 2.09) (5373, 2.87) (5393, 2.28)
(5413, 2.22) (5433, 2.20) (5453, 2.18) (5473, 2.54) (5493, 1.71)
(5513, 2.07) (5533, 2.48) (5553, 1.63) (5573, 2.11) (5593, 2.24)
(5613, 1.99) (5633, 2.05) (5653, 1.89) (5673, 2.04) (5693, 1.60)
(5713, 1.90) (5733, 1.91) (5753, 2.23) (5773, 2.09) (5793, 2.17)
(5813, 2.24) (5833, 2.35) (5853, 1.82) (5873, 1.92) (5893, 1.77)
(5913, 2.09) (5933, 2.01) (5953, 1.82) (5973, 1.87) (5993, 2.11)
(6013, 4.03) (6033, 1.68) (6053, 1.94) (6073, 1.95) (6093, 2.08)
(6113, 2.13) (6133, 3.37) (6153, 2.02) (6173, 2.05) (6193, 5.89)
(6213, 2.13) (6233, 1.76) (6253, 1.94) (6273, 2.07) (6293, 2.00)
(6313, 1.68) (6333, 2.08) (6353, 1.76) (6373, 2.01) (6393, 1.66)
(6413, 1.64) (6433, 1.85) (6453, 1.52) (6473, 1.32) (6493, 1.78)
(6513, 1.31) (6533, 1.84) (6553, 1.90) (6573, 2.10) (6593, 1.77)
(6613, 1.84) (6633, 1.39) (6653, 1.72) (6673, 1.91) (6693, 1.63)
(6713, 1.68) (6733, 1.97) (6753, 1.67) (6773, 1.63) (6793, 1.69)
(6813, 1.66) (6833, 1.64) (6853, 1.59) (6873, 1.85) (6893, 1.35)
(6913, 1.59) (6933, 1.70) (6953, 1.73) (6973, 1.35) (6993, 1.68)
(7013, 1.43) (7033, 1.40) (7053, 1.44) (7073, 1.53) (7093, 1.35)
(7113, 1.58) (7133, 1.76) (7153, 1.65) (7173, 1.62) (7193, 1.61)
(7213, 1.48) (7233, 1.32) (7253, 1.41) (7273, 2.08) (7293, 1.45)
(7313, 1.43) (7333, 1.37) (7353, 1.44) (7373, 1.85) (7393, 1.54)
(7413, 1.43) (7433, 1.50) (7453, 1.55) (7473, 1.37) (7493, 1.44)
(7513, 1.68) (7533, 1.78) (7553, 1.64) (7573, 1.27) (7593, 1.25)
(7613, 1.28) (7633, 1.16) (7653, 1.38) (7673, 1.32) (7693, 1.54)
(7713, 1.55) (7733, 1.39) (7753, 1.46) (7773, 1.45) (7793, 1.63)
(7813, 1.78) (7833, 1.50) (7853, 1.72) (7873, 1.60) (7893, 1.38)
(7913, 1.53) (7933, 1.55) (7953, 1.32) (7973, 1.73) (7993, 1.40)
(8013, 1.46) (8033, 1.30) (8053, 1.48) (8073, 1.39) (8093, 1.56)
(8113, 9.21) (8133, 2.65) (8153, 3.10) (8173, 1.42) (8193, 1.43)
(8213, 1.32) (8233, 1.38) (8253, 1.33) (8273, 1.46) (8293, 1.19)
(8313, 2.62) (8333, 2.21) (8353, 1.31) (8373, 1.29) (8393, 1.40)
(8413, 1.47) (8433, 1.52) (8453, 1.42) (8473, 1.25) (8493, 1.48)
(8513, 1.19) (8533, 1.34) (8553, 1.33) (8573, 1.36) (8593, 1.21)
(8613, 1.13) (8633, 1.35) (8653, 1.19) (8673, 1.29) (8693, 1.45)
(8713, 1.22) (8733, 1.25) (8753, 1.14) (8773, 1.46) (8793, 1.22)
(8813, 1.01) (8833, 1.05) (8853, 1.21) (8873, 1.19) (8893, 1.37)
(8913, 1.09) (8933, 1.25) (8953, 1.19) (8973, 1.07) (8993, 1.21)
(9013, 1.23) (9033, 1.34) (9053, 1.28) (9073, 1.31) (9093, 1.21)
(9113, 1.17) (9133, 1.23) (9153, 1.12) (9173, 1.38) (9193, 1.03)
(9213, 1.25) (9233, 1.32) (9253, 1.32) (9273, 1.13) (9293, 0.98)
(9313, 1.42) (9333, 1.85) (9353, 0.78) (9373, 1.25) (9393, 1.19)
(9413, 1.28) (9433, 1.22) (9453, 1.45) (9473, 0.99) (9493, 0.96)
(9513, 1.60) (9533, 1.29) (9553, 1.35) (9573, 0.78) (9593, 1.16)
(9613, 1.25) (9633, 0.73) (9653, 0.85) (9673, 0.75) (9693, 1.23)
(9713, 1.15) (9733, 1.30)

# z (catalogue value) 0.24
